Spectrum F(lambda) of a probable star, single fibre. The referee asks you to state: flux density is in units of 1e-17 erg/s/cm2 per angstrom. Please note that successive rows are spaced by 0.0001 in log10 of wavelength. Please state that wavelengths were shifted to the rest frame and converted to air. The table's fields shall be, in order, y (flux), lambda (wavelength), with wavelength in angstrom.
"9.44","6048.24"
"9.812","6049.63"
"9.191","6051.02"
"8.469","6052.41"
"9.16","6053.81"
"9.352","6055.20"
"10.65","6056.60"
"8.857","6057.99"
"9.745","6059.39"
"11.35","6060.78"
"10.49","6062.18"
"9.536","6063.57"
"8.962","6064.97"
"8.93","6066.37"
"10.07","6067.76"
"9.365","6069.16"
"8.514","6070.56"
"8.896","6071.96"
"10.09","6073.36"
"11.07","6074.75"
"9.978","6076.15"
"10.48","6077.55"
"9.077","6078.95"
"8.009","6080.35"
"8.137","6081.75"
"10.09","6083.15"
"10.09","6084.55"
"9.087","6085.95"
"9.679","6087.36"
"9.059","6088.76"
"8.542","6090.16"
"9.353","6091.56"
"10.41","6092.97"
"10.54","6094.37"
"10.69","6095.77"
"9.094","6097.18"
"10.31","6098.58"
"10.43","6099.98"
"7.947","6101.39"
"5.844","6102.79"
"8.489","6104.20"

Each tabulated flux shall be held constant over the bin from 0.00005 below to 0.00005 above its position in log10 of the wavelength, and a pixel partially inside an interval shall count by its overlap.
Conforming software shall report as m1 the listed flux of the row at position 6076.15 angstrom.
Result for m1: 9.978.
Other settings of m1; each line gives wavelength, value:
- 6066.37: 8.93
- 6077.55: 10.48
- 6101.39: 7.947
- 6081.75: 8.137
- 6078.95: 9.077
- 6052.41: 8.469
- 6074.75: 11.07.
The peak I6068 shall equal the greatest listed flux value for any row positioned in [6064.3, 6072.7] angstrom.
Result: 10.07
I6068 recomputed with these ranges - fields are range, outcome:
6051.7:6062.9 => 11.35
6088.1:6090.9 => 9.059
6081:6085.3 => 10.09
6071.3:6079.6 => 11.07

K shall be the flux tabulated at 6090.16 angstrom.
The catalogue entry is 8.542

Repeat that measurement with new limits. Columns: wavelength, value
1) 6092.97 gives 10.41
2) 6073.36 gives 10.09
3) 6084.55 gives 10.09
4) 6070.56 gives 8.514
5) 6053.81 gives 9.16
